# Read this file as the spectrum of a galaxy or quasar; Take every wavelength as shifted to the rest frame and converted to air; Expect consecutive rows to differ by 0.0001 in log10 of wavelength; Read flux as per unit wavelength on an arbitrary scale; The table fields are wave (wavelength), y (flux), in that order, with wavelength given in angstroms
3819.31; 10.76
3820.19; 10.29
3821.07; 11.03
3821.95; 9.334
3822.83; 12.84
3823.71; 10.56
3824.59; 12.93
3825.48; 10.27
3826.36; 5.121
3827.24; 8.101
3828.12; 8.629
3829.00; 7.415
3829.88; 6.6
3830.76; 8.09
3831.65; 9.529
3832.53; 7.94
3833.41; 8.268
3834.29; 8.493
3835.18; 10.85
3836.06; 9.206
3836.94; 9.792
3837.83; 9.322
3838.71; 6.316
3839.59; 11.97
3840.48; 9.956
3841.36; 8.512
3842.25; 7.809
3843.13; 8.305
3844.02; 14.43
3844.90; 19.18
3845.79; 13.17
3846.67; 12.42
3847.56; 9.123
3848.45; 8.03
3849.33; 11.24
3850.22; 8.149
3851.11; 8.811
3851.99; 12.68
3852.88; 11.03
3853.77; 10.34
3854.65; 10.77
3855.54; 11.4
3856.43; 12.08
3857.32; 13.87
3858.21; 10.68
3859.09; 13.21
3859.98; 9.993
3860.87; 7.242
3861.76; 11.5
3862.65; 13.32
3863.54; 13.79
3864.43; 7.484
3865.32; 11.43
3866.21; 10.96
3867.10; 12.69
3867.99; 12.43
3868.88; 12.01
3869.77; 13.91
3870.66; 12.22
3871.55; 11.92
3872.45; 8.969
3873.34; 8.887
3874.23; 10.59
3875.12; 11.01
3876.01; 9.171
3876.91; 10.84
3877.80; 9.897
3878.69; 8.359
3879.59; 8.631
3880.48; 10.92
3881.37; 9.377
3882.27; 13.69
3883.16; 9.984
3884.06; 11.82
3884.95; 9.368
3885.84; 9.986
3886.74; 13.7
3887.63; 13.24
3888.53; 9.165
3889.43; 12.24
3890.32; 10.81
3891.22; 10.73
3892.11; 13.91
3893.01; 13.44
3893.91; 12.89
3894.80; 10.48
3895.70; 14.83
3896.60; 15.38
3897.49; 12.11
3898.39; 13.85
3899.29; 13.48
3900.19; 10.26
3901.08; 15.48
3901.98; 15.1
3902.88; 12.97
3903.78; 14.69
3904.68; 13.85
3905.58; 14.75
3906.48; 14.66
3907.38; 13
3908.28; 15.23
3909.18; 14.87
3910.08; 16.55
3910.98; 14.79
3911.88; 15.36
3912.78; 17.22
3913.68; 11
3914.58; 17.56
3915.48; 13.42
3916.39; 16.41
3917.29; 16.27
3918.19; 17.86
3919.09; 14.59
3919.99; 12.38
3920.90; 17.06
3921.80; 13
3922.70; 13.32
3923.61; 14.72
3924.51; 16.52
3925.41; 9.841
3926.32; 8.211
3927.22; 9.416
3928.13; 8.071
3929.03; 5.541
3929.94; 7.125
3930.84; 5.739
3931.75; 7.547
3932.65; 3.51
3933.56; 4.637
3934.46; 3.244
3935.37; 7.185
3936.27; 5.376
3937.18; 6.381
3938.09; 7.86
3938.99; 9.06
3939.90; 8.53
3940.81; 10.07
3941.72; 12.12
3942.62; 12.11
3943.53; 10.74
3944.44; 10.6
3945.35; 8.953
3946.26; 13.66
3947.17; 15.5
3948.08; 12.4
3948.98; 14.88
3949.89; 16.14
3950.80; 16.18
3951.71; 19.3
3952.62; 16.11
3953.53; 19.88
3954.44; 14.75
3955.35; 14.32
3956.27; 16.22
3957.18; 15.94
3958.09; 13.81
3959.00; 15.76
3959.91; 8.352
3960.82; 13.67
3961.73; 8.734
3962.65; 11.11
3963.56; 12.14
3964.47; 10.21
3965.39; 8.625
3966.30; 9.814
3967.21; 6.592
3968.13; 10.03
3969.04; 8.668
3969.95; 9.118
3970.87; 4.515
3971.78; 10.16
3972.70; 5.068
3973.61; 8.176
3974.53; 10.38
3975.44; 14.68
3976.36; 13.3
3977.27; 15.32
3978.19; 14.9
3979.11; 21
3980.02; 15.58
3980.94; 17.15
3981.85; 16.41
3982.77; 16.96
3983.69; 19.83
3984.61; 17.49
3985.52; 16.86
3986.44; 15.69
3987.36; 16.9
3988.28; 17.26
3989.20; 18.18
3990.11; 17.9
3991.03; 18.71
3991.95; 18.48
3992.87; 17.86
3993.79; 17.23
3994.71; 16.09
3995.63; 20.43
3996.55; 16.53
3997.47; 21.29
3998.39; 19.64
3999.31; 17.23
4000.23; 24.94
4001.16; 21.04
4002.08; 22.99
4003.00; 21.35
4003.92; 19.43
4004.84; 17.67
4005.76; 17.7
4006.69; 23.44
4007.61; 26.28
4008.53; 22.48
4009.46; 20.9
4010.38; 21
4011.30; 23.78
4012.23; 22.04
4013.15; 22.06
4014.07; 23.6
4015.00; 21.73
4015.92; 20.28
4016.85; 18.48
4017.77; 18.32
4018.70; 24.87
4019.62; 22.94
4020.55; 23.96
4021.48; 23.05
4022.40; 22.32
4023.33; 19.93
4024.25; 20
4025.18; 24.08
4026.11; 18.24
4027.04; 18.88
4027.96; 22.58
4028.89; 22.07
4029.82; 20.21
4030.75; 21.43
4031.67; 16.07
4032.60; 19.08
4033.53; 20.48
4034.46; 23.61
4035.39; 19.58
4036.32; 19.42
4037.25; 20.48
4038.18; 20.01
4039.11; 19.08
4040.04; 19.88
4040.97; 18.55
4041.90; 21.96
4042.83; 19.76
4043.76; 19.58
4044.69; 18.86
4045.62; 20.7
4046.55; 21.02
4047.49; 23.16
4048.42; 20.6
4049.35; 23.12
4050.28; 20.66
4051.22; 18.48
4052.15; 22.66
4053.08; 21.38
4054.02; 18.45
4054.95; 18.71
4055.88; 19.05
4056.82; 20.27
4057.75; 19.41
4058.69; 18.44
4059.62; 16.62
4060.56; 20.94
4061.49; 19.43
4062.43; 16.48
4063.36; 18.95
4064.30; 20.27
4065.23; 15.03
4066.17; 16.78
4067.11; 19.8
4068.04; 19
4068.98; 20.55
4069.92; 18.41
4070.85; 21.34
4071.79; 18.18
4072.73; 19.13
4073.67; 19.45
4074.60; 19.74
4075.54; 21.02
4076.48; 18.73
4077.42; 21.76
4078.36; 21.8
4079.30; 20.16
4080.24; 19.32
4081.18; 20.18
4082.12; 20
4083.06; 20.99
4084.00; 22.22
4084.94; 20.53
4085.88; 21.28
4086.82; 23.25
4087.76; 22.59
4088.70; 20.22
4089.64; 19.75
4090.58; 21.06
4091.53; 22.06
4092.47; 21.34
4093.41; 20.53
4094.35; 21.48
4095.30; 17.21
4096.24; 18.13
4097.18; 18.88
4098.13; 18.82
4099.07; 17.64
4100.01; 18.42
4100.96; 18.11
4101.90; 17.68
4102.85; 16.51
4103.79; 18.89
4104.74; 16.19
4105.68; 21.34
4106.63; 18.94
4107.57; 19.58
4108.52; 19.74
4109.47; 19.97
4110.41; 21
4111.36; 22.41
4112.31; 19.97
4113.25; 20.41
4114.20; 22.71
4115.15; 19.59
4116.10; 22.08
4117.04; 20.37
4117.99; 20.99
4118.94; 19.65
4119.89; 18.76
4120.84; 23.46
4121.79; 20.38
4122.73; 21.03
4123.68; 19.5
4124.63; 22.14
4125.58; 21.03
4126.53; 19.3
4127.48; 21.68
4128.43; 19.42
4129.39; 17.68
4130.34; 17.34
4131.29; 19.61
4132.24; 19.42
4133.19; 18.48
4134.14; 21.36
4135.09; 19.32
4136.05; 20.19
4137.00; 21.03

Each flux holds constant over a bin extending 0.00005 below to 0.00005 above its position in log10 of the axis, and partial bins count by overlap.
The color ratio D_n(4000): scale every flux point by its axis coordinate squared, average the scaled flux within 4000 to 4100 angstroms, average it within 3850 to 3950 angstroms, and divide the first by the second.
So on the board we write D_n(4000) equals 1.9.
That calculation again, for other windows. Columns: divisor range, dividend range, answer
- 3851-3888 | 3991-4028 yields 2.02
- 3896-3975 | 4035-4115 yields 1.78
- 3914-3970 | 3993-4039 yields 1.87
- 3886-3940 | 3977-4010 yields 1.64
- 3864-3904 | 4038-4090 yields 1.87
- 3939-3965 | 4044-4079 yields 1.57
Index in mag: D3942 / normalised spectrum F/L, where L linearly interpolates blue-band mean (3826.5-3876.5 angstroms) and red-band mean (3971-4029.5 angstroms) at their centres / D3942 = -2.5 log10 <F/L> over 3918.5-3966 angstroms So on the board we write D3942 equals 0.34 mag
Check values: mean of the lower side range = 10.4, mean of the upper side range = 18.9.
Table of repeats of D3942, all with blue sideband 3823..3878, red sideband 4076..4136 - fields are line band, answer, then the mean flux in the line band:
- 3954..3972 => 0.30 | 11.1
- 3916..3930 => 0.04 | 12.7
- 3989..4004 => -0.21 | 19.4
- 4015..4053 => -0.19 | 20.7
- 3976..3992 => -0.11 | 17.1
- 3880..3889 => 0.06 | 11.1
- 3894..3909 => -0.12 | 13.8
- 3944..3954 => -0.05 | 14.9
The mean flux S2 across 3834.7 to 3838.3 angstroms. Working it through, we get 9.74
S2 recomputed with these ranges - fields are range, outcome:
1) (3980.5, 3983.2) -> 16.9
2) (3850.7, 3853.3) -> 10.9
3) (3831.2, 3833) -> 8.71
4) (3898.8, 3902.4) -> 13.6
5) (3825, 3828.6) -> 8.06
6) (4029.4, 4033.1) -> 19.2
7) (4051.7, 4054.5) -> 20.8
